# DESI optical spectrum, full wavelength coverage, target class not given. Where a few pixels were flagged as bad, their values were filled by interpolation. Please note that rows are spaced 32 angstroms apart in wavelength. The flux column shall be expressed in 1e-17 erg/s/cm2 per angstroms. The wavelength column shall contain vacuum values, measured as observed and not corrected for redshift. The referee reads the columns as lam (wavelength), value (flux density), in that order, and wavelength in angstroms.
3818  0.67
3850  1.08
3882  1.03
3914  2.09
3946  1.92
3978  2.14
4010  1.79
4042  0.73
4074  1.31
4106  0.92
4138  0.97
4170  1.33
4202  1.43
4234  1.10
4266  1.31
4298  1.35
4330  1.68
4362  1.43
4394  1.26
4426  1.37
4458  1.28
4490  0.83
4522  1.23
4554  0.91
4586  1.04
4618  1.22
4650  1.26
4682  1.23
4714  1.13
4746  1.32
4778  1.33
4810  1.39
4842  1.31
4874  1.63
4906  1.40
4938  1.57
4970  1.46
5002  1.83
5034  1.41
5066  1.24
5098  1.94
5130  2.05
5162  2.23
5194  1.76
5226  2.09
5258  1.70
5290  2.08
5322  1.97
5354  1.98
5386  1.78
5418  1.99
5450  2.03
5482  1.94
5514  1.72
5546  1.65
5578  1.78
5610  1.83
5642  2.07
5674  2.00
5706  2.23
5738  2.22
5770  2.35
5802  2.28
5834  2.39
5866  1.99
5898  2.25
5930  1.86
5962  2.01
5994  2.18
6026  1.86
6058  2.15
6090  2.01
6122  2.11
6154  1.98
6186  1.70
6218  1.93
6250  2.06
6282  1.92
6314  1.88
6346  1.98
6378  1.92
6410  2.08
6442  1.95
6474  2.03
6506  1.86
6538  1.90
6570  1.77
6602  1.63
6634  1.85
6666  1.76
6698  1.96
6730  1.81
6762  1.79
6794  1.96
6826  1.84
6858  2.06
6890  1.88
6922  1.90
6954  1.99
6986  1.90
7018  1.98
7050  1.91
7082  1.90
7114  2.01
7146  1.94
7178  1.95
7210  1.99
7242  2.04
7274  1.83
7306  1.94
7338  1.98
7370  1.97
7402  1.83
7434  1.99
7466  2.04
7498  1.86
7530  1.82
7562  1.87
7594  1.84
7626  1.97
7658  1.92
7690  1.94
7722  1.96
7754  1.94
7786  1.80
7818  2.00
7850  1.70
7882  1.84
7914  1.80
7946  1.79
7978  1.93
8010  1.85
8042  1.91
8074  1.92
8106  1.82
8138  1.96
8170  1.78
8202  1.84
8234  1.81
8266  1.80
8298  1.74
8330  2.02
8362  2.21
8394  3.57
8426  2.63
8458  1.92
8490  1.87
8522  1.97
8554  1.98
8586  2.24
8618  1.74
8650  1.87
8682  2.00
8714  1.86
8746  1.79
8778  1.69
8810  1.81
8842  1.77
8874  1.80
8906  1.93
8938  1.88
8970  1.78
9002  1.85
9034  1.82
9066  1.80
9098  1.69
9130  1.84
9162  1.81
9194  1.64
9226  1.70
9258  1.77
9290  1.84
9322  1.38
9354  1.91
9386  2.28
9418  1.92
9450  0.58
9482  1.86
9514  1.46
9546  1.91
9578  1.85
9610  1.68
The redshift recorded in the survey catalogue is 0.28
